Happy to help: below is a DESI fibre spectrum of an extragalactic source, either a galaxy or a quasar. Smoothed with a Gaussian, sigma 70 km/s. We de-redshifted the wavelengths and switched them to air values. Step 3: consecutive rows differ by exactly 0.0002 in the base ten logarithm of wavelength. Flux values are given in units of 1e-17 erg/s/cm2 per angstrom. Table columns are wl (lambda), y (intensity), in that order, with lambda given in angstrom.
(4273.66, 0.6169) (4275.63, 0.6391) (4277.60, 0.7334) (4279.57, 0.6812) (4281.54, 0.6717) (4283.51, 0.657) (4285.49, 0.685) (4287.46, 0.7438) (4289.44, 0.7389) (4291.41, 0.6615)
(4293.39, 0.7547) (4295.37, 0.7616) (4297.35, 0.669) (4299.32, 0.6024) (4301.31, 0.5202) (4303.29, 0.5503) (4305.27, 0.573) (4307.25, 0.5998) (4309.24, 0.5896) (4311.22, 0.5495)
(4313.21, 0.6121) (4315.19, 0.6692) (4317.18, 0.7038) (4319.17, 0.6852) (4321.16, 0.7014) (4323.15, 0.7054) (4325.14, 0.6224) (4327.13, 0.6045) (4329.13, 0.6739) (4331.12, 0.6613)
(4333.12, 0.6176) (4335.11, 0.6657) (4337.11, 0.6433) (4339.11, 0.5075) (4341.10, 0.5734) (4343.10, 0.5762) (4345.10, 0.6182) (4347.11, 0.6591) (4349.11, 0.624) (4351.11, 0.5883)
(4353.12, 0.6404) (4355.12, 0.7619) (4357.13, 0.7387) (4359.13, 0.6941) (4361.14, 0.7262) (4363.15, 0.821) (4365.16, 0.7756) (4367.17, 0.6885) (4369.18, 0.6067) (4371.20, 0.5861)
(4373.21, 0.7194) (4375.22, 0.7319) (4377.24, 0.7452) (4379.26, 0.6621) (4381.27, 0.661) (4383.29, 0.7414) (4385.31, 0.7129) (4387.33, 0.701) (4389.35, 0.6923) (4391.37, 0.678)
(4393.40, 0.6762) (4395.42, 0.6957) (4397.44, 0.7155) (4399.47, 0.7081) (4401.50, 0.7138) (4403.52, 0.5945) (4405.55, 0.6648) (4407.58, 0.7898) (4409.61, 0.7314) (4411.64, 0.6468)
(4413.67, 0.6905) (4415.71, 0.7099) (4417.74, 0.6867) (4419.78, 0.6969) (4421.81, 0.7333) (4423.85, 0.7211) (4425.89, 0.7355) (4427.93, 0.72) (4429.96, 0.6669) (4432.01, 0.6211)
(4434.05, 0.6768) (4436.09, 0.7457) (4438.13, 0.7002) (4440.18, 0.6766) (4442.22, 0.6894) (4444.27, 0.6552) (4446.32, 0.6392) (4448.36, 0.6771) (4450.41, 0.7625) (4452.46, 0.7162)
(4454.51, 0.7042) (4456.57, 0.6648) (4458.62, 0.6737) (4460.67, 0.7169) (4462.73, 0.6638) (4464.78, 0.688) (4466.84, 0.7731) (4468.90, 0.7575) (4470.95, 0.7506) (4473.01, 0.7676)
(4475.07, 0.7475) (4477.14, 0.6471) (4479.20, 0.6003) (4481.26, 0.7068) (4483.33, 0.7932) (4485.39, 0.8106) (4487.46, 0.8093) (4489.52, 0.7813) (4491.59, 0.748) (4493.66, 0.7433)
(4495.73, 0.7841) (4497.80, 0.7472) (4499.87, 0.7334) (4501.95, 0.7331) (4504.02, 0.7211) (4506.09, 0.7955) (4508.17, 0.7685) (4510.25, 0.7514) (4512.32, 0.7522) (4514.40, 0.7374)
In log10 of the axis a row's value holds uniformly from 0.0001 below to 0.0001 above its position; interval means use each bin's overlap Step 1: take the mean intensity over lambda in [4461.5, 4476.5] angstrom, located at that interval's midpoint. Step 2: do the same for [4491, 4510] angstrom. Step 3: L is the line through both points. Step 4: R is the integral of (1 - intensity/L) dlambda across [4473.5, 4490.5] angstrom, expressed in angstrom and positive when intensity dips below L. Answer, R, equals 0.1 angstrom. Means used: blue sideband 0.733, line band 0.738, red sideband 0.753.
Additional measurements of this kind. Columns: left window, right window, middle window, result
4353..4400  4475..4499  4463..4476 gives -0.1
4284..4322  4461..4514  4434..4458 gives 1.0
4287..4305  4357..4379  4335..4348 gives 1.7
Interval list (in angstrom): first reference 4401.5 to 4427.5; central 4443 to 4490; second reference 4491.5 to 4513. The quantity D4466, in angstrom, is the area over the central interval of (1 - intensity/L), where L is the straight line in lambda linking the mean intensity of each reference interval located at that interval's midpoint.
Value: 1.0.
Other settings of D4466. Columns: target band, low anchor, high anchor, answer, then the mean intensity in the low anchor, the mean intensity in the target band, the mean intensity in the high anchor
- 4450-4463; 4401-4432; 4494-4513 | 0.4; 0.697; 0.699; 0.754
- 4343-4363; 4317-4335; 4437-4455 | -0.1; 0.662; 0.673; 0.691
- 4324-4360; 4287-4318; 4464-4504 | 1.4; 0.642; 0.637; 0.743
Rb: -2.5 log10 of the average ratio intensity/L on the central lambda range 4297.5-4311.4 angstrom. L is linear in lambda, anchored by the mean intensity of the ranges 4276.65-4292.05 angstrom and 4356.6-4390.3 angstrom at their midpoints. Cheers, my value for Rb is 0.21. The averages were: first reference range 0.697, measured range 0.577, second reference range 0.706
